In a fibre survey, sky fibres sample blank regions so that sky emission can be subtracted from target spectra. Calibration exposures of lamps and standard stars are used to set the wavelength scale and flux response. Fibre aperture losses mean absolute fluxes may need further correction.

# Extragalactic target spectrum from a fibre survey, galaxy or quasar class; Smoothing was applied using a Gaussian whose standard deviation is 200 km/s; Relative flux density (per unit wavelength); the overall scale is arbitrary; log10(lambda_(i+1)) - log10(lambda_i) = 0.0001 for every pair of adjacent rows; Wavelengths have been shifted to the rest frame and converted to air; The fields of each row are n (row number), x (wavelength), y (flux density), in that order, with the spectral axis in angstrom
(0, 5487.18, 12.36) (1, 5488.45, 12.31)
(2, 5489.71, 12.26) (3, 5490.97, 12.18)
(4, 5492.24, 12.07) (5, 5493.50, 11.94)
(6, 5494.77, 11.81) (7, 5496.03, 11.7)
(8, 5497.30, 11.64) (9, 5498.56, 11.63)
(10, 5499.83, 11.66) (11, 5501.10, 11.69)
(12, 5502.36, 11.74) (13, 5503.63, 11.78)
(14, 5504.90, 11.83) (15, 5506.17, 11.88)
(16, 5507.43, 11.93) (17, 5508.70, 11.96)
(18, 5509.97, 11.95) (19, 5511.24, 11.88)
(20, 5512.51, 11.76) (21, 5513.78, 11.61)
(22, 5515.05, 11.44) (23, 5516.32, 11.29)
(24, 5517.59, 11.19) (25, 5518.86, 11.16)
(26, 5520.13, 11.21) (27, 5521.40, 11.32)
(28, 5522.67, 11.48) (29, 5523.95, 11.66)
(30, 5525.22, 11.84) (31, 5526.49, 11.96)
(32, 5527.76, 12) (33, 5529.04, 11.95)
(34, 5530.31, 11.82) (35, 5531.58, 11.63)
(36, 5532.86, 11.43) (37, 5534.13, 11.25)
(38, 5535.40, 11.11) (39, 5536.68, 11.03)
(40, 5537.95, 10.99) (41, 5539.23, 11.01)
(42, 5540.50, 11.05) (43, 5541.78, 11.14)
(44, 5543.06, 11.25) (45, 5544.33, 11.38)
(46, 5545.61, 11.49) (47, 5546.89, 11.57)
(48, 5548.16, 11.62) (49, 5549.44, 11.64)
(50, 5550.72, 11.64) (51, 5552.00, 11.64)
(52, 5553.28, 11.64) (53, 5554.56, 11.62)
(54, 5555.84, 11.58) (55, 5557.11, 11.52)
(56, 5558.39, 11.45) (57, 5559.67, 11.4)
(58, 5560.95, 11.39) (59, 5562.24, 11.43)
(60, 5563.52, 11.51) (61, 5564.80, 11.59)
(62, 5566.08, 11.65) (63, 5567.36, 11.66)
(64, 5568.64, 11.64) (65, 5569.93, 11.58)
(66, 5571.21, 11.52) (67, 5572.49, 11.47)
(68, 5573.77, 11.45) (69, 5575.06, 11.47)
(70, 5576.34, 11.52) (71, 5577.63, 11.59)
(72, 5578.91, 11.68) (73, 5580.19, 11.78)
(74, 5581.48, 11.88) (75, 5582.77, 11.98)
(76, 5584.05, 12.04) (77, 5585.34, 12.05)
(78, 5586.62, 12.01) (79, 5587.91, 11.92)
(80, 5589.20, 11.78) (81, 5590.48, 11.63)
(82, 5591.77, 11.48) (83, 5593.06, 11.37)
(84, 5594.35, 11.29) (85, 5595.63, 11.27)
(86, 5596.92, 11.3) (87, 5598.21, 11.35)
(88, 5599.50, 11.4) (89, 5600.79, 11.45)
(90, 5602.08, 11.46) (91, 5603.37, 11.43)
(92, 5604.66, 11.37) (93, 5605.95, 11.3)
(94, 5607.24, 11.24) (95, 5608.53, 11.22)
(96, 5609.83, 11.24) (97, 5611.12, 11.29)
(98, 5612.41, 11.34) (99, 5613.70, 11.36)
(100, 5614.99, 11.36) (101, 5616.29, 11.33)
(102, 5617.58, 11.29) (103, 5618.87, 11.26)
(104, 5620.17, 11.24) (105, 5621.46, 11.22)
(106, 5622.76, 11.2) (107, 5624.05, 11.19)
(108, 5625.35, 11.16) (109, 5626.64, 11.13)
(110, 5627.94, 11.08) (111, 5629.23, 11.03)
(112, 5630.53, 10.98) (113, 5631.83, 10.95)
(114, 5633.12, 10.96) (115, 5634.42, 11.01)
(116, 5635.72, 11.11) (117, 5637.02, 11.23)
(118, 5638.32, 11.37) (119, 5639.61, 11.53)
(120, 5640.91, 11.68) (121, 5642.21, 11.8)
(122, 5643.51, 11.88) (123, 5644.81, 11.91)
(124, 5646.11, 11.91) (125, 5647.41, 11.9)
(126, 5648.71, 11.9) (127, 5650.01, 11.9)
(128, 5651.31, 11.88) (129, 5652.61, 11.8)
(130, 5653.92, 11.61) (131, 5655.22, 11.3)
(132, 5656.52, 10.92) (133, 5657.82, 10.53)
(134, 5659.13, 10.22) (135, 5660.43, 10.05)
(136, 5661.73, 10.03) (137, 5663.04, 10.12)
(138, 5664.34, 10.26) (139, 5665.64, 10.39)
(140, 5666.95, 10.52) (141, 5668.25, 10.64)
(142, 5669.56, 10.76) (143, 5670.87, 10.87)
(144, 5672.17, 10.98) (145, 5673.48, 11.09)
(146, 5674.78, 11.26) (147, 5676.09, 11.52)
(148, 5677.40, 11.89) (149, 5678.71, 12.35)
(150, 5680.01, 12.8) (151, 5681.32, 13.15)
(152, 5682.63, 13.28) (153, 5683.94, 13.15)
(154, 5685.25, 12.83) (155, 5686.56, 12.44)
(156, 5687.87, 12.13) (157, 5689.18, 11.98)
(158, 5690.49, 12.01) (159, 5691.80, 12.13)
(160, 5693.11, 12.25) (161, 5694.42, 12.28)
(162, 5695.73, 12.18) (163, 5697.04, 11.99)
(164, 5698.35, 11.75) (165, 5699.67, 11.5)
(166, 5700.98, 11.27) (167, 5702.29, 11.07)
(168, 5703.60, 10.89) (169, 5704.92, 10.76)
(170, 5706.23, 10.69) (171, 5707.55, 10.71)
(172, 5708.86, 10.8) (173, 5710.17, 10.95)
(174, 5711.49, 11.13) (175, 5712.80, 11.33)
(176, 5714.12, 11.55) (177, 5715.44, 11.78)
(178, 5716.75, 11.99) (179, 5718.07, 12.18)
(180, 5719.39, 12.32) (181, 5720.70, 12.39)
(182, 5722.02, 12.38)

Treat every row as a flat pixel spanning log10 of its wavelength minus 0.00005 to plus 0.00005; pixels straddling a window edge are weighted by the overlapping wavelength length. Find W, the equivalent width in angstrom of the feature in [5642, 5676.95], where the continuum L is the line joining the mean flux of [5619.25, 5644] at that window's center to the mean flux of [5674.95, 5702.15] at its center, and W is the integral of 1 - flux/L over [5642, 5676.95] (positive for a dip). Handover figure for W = 1.8 angstrom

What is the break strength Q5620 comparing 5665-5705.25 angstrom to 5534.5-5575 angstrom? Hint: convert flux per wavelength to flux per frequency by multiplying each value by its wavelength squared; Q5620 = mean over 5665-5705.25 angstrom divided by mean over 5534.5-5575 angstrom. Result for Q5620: 1.1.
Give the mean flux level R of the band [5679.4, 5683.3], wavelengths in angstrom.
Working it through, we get 13.1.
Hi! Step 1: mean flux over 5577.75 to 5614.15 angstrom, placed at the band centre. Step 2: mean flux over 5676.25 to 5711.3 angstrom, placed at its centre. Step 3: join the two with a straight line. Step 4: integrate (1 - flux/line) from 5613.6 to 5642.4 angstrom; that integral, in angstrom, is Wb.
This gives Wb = 1.0 angstrom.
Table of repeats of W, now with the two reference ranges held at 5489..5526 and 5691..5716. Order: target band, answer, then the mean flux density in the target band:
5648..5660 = 0.18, 11.3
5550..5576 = 0.19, 11.5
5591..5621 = 0.60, 11.3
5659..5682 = 0.80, 11.1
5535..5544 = 0.44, 11.1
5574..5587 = -0.20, 11.8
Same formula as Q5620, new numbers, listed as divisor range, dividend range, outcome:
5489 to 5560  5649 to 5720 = 1.05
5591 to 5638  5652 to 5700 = 1.05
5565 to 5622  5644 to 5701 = 1.04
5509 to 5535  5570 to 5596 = 1.03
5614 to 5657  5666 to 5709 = 1.05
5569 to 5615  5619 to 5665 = 0.99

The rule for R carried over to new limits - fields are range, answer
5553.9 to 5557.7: 11.6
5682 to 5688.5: 12.8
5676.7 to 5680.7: 12.3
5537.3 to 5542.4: 11.1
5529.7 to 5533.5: 11.6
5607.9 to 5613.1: 11.3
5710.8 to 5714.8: 11.3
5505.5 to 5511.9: 11.9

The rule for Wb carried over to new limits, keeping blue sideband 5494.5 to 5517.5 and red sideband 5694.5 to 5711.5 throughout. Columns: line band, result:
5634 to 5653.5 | -0.5 angstrom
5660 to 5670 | 0.9 angstrom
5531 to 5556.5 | 0.5 angstrom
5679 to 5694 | -1.7 angstrom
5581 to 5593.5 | -0.3 angstrom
